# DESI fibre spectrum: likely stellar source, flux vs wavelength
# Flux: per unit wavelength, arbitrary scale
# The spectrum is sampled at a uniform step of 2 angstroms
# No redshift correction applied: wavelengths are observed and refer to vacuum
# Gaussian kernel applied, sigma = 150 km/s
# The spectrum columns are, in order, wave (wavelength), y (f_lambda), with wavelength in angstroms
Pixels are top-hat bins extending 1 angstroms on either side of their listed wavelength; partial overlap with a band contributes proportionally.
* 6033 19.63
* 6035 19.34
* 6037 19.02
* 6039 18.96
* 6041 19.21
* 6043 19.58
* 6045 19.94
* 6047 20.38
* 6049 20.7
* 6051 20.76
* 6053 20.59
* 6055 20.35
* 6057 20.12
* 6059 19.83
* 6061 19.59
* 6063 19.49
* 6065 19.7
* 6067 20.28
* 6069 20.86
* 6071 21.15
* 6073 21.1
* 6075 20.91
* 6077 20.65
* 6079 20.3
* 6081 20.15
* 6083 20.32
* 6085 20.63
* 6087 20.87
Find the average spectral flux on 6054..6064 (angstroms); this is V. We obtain 19.9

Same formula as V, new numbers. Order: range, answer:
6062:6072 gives 20.3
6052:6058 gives 20.4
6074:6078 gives 20.8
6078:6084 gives 20.3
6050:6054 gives 20.7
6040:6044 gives 19.4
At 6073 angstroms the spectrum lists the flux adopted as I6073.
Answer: 21.1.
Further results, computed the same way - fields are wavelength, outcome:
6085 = 20.63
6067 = 20.28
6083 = 20.32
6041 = 19.21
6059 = 19.83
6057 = 20.12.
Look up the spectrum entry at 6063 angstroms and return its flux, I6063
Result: 19.49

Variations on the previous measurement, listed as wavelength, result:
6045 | 19.94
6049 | 20.7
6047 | 20.38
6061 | 19.59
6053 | 20.59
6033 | 19.63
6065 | 19.7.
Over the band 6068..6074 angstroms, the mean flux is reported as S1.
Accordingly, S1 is 21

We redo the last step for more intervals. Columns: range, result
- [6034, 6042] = 19.1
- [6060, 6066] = 19.6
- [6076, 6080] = 20.5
